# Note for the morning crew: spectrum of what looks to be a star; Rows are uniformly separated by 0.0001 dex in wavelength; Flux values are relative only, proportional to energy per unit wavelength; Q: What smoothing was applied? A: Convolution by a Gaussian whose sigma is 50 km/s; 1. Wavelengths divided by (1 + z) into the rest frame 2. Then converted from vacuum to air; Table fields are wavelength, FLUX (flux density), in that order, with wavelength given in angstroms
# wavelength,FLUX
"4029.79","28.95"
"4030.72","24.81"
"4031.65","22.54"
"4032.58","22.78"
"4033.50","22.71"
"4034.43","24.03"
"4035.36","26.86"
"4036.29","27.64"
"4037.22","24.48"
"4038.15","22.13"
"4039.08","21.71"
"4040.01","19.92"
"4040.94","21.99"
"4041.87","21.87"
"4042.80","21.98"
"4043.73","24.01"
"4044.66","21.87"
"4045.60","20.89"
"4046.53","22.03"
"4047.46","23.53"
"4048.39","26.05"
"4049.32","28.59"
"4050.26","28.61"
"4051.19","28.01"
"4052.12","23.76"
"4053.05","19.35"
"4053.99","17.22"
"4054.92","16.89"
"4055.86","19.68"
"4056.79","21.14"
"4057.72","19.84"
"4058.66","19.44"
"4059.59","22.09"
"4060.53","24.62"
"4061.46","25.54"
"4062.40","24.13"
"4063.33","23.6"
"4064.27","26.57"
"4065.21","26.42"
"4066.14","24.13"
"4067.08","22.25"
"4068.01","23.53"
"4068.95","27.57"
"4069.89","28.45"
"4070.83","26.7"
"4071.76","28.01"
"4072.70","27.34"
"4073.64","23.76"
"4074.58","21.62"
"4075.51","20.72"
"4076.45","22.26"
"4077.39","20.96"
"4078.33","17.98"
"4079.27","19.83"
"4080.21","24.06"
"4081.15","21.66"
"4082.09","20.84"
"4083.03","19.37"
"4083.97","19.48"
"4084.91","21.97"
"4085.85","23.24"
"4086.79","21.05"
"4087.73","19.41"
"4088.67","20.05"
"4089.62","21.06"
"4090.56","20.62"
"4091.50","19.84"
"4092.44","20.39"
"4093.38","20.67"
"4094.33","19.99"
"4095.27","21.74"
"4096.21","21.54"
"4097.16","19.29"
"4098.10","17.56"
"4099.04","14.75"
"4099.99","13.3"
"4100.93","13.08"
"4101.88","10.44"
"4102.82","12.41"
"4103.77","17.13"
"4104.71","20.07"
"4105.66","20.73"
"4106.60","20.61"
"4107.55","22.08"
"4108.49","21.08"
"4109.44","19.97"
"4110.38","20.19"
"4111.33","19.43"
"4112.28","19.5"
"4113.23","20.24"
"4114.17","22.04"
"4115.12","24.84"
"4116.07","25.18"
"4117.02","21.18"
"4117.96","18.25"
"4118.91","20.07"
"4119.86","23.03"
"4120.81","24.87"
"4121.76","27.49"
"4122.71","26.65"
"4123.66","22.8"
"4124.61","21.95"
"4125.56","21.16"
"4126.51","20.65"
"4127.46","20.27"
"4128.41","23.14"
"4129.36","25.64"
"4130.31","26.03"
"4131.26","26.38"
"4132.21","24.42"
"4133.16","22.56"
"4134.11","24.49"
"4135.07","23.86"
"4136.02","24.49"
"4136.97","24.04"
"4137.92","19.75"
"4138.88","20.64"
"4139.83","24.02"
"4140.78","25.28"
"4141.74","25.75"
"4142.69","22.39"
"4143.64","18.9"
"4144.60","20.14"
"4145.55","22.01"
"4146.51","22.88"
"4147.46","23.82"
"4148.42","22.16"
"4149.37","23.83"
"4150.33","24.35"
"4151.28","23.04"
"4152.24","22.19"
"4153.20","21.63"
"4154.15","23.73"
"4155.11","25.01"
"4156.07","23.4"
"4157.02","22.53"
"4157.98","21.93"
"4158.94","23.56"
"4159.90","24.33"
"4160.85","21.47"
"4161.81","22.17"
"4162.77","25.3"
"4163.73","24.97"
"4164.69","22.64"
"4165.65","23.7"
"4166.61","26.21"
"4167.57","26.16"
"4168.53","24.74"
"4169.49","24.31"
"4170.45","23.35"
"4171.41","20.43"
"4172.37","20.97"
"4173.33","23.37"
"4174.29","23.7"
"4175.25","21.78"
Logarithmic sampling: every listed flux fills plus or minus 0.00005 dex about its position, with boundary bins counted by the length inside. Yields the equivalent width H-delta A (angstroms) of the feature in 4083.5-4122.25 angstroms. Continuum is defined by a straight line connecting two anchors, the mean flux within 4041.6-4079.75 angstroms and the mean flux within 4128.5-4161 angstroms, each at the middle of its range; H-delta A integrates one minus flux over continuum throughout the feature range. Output 5.4 angstroms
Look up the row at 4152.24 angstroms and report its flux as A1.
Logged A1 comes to 22.19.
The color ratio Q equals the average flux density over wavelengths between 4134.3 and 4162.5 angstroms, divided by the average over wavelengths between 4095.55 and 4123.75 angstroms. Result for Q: 1.15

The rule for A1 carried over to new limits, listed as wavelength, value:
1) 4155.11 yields 25.01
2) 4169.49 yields 24.31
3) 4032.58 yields 22.78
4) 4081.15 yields 21.66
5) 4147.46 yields 23.82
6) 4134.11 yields 24.49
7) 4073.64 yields 23.76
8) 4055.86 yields 19.68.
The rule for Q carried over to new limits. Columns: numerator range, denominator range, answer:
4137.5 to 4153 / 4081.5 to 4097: 1.09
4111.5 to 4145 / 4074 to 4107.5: 1.18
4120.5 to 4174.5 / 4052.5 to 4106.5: 1.11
